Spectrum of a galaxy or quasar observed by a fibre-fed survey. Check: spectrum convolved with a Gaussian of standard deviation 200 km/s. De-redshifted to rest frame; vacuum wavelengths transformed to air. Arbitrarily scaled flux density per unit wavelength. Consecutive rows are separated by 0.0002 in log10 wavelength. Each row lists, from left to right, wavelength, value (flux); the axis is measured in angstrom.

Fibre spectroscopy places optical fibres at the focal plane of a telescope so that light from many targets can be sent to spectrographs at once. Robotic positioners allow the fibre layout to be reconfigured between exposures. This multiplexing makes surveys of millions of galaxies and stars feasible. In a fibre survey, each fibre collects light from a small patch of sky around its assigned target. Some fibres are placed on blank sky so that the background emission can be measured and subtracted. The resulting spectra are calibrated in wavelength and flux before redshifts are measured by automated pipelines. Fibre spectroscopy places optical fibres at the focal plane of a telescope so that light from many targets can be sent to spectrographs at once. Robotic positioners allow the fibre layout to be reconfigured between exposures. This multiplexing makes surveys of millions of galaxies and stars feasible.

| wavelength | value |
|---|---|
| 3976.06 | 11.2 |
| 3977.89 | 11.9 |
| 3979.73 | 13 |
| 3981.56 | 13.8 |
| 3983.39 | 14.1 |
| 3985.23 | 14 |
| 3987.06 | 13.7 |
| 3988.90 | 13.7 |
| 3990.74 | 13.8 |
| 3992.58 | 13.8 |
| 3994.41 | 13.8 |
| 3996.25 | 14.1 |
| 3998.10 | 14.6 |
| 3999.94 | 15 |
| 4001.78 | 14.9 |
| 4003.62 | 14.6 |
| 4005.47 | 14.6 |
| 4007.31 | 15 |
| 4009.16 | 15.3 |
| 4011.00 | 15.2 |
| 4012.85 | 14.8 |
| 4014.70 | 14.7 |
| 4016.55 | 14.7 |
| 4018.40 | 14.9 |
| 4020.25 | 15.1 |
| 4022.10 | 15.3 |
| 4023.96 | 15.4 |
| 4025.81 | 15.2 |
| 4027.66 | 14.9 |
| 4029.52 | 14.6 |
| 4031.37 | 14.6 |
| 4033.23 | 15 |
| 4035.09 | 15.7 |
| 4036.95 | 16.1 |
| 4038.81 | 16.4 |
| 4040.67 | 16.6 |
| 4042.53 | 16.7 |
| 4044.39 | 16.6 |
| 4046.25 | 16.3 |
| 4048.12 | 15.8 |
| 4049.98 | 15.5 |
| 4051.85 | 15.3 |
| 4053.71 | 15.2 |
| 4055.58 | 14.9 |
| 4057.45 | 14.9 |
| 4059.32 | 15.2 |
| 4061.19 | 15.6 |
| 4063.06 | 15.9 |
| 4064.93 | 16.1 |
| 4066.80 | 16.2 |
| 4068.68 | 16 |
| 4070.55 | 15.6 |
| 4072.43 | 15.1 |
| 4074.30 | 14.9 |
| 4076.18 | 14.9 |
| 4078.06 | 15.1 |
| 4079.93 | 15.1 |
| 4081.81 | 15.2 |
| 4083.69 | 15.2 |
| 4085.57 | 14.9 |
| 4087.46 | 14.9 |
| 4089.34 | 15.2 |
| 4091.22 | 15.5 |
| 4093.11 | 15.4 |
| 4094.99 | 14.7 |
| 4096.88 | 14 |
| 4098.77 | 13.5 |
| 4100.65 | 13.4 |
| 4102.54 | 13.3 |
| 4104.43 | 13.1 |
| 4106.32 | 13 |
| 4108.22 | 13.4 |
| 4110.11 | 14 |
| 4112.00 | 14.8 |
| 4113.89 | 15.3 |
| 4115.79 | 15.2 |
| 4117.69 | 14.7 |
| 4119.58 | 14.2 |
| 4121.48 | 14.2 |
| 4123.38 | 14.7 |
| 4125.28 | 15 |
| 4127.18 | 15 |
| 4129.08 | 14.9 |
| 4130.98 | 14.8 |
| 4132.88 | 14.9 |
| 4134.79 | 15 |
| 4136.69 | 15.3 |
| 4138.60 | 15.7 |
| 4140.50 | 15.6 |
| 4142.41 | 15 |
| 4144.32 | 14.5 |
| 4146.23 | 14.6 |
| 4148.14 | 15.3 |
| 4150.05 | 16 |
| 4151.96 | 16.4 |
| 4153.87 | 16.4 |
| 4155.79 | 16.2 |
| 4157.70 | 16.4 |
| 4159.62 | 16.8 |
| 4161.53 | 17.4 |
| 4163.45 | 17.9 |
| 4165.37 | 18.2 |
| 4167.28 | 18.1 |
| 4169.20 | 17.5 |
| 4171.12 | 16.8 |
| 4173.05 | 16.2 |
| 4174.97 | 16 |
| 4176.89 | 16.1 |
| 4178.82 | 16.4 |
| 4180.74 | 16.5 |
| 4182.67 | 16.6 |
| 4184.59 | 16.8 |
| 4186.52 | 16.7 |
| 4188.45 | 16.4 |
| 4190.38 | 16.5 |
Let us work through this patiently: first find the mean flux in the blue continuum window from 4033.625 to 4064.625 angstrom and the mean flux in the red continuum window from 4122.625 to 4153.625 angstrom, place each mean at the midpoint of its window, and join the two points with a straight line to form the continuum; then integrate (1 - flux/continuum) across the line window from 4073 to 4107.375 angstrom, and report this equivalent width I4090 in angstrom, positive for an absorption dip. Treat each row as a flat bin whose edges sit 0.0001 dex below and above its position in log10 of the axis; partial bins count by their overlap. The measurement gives 2.2 angstrom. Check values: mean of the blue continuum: 15.8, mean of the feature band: 14.5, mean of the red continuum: 15.2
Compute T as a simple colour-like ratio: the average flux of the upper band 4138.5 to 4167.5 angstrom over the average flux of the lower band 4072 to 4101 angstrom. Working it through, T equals 1.1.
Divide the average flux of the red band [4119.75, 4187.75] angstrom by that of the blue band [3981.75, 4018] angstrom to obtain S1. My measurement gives 1.1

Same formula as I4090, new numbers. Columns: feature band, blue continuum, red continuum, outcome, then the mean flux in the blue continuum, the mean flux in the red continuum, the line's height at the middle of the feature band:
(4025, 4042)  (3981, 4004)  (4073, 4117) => -1.41 angstrom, 14.1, 14.5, 14.3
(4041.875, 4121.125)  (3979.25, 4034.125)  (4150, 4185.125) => 3.04 angstrom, 14.6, 16.8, 15.6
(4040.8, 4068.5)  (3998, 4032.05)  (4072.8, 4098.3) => -1.49 angstrom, 14.9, 15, 15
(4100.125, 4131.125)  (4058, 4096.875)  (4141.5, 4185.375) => 2.97 angstrom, 15.3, 16.4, 15.8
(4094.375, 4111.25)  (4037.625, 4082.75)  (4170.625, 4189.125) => 2.47 angstrom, 15.6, 16.4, 15.9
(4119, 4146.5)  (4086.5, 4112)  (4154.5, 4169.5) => 1.57 angstrom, 14.1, 17.3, 15.8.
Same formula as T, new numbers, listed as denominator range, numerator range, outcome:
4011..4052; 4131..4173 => 1.05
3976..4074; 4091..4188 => 1.03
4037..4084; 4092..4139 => 0.92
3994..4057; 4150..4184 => 1.10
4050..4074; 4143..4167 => 1.06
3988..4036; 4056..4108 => 1.01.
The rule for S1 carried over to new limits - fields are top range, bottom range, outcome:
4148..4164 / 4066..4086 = 1.08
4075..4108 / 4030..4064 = 0.92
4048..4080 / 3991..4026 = 1.04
